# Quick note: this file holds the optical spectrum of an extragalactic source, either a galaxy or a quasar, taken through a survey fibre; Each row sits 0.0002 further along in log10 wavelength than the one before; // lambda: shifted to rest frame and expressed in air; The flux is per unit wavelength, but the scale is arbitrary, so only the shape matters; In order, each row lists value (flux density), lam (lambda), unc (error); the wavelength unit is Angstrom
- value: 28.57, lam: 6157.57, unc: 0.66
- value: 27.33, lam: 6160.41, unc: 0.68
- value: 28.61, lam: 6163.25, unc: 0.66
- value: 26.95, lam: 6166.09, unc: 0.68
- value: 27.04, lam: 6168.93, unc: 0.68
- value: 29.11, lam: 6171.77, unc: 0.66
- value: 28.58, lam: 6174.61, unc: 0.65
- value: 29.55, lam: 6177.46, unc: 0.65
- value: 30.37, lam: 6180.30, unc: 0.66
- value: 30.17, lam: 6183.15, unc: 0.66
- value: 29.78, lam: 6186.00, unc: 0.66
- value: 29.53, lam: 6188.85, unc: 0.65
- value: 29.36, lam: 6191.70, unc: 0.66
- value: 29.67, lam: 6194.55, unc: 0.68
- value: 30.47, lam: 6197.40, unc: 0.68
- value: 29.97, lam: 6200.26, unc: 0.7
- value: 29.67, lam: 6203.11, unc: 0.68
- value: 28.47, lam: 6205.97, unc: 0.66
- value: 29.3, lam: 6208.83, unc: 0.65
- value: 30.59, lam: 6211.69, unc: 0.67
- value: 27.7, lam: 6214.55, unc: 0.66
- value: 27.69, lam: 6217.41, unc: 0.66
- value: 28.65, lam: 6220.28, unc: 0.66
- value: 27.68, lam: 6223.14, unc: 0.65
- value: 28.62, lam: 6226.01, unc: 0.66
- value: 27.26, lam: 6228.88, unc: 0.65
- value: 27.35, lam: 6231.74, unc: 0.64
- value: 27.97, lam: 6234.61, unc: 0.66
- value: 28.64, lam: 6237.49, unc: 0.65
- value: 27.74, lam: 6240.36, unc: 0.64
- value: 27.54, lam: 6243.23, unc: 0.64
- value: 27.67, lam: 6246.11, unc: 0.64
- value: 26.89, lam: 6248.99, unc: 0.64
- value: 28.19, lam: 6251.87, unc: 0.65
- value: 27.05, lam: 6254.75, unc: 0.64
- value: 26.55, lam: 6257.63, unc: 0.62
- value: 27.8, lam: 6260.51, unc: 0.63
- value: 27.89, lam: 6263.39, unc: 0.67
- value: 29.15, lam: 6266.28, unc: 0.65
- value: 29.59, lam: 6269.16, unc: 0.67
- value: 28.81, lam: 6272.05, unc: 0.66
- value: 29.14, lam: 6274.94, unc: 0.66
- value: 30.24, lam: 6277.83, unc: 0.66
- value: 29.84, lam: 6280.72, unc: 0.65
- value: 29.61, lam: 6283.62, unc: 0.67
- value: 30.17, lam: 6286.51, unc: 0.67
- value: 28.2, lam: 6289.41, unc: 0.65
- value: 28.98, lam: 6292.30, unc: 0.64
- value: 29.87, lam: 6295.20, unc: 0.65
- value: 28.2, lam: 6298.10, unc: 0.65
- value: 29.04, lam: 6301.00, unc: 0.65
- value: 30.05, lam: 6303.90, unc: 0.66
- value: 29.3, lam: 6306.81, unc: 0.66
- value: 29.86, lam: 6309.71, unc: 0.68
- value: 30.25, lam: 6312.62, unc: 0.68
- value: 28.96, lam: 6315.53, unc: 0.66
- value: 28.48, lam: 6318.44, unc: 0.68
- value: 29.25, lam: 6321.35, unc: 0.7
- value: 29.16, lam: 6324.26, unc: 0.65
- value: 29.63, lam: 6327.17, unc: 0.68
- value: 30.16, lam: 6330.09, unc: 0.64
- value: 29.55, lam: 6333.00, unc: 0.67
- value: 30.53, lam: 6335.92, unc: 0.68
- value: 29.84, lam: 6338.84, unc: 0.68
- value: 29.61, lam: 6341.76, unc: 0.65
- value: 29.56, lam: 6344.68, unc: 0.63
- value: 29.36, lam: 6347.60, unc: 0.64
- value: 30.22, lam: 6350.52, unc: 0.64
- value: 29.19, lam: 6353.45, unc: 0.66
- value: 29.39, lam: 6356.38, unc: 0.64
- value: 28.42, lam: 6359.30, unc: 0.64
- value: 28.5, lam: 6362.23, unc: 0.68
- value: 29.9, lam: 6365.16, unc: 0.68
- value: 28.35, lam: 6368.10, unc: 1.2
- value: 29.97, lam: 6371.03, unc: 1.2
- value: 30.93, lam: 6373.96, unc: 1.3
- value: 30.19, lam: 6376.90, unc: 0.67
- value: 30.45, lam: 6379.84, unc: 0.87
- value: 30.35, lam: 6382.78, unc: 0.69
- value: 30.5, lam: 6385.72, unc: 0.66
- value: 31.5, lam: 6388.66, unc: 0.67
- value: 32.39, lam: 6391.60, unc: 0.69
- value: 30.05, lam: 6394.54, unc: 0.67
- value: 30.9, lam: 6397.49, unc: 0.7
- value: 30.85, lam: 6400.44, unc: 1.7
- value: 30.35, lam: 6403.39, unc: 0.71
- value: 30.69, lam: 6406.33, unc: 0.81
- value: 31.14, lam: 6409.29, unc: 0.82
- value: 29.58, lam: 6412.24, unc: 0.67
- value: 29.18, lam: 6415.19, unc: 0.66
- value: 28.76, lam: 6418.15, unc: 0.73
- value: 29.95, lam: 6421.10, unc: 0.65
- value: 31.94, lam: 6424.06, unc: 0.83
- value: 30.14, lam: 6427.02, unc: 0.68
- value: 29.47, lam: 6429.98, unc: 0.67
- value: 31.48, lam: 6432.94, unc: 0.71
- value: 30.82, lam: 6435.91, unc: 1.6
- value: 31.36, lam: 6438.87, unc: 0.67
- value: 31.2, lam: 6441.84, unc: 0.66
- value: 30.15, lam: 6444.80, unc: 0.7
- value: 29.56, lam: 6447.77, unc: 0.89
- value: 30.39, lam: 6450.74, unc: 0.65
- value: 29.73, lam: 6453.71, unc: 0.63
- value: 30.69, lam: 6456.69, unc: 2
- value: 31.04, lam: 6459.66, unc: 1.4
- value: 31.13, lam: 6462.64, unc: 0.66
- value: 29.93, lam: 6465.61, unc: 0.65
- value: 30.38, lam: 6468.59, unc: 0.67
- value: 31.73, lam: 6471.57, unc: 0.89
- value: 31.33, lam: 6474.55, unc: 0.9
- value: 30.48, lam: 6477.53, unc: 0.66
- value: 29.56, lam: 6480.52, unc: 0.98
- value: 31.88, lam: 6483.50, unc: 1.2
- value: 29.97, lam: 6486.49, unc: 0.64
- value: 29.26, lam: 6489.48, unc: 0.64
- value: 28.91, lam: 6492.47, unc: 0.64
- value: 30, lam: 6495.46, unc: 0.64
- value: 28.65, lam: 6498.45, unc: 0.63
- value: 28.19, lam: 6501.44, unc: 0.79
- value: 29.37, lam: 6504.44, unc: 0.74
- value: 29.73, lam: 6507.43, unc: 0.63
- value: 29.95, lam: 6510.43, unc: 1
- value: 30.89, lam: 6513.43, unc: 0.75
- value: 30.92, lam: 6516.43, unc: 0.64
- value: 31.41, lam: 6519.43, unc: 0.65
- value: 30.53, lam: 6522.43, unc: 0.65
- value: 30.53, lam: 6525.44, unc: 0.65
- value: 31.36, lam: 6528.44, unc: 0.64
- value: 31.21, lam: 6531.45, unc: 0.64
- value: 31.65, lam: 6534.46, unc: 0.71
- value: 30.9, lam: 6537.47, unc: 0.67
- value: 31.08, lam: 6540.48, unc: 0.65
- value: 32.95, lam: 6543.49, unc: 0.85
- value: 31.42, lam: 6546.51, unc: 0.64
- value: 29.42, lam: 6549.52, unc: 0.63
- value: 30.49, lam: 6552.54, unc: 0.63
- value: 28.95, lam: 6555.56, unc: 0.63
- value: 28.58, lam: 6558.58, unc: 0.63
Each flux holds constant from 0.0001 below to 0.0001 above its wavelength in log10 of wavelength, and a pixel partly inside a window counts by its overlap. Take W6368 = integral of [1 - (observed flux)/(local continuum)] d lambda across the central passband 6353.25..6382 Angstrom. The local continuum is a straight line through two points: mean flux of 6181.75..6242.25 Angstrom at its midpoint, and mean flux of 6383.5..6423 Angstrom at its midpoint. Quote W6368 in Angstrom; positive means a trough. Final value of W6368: 0.6 Angstrom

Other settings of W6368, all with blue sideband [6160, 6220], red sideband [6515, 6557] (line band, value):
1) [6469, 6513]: 1.0 Angstrom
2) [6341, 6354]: 0.1 Angstrom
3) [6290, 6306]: 0.3 Angstrom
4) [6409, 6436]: 0.1 Angstrom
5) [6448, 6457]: 0.1 Angstrom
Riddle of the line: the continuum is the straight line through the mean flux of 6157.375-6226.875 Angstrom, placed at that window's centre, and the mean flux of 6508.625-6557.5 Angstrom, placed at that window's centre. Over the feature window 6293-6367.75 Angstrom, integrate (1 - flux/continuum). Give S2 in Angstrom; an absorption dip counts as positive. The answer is 0.7 Angstrom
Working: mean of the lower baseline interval 28.9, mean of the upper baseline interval 30.8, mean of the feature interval 29.4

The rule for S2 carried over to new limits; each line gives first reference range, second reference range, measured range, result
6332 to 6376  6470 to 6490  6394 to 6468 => -0.47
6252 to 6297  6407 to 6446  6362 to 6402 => -0.61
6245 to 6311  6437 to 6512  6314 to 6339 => -0.30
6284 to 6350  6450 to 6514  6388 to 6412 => -0.88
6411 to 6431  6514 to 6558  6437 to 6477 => -0.63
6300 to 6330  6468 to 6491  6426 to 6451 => -0.19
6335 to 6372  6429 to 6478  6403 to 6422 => 0.14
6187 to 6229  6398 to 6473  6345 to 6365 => 0.48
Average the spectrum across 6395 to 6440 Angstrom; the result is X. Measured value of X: 30.4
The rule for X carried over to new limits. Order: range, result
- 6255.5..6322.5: 29.1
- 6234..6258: 27.6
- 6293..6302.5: 29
